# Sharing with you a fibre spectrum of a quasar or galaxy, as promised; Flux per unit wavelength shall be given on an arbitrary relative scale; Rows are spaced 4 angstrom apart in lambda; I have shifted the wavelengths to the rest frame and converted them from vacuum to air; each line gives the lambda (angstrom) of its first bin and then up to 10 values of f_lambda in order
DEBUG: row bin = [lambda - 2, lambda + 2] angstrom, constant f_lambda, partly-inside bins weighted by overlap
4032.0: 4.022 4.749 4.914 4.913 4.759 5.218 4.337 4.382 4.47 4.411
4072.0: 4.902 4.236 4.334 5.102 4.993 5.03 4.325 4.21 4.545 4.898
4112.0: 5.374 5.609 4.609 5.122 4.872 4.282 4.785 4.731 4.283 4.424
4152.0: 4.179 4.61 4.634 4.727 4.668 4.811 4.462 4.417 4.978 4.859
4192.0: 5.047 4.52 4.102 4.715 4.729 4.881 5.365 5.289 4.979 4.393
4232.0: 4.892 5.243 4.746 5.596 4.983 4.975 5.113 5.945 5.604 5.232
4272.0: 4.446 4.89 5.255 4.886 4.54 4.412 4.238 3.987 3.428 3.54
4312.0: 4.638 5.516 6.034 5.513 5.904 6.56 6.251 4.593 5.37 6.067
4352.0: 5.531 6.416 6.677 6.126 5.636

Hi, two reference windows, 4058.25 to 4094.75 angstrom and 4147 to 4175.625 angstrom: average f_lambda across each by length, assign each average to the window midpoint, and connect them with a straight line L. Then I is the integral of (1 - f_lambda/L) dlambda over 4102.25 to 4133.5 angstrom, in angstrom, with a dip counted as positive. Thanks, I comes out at -2.1 angstrom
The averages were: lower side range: 4.65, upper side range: 4.58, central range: 4.93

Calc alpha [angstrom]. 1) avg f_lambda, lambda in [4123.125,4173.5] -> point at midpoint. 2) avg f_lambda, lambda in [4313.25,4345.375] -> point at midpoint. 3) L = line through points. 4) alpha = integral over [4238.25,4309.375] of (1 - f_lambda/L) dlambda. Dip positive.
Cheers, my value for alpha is 7.6 angstrom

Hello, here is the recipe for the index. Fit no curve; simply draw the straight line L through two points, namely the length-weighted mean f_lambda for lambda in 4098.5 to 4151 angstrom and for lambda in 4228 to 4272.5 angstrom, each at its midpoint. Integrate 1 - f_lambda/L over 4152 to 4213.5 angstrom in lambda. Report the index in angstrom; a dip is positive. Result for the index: 3.39 angstrom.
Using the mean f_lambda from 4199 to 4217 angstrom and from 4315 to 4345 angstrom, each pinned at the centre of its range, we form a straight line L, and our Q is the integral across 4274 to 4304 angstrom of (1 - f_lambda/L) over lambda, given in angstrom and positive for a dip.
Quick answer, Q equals 4.9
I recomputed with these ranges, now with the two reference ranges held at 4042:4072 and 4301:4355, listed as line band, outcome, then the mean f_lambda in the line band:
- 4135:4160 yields 1.9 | 4.5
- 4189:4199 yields 0.5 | 4.72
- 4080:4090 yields -0.4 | 4.9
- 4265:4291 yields 1.5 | 4.89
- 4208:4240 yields 0.5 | 4.97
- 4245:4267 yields -0.9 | 5.33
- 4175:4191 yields 0.8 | 4.72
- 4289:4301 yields 2.2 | 4.26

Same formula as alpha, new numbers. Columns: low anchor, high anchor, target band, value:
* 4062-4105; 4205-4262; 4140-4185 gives 2.67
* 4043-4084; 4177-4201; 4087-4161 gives -1.10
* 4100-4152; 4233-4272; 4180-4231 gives 2.40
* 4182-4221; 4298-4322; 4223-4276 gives -4.35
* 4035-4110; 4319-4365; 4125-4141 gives 0.83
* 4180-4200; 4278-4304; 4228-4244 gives -1.24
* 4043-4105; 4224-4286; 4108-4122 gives -1.25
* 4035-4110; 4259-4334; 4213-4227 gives -0.77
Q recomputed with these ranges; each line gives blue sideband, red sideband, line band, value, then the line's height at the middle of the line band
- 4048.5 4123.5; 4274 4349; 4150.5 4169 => 0.98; 4.82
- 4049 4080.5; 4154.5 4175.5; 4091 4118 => -1.45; 4.6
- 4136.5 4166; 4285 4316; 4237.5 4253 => -2.68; 4.34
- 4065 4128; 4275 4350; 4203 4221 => -0.29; 4.92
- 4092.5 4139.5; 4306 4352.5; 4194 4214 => 1.88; 5.07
